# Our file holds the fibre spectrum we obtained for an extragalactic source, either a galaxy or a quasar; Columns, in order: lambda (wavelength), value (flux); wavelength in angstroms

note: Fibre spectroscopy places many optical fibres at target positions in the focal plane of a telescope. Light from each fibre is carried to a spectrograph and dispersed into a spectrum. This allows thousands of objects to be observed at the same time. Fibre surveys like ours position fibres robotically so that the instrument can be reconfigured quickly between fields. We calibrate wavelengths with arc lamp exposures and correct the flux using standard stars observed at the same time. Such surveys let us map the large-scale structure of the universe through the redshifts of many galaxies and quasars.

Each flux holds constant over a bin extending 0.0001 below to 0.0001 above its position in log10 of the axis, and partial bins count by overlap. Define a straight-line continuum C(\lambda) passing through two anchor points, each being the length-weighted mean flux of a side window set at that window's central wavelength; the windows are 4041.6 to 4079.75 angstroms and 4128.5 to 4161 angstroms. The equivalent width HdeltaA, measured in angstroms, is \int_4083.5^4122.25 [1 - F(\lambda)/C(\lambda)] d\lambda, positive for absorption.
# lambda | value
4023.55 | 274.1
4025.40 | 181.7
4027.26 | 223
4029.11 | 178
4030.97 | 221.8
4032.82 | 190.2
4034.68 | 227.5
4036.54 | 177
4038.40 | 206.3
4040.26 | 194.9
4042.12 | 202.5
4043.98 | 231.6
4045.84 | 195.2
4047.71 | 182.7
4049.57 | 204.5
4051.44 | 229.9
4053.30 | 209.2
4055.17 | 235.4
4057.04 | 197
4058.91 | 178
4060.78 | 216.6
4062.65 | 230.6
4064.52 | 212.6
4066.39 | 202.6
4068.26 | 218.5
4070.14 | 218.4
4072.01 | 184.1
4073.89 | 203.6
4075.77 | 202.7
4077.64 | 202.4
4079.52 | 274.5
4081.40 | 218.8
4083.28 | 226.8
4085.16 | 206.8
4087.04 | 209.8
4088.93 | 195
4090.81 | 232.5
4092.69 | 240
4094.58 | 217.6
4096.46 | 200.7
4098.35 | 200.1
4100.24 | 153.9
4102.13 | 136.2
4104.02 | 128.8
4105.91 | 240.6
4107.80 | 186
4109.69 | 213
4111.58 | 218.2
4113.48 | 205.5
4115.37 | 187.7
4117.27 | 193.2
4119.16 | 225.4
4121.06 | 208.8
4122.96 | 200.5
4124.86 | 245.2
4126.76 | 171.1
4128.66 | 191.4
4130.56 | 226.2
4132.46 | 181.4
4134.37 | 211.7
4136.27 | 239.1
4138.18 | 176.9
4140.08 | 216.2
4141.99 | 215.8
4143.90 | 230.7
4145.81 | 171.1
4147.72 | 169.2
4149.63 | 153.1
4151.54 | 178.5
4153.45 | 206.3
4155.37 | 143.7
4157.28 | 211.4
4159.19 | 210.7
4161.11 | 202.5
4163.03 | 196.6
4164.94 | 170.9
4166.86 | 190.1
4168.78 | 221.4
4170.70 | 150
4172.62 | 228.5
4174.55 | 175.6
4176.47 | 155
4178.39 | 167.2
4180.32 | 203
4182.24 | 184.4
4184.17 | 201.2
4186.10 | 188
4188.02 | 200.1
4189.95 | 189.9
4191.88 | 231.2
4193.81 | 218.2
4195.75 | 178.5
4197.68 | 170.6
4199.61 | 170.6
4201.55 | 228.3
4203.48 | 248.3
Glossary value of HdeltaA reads 0.5 angstroms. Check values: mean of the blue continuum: 210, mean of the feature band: 200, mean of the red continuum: 196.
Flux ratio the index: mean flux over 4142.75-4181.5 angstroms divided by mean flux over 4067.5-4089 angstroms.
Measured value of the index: 0.87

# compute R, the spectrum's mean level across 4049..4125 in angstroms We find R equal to 207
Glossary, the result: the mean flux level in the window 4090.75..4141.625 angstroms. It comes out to 201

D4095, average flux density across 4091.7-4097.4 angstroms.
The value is 220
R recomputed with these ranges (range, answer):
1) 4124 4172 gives 195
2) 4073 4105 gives 203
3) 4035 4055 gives 205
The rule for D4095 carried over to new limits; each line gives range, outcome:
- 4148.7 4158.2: 179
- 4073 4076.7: 203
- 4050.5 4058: 218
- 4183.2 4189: 196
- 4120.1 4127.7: 206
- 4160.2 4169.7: 196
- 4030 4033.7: 206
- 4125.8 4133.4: 193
